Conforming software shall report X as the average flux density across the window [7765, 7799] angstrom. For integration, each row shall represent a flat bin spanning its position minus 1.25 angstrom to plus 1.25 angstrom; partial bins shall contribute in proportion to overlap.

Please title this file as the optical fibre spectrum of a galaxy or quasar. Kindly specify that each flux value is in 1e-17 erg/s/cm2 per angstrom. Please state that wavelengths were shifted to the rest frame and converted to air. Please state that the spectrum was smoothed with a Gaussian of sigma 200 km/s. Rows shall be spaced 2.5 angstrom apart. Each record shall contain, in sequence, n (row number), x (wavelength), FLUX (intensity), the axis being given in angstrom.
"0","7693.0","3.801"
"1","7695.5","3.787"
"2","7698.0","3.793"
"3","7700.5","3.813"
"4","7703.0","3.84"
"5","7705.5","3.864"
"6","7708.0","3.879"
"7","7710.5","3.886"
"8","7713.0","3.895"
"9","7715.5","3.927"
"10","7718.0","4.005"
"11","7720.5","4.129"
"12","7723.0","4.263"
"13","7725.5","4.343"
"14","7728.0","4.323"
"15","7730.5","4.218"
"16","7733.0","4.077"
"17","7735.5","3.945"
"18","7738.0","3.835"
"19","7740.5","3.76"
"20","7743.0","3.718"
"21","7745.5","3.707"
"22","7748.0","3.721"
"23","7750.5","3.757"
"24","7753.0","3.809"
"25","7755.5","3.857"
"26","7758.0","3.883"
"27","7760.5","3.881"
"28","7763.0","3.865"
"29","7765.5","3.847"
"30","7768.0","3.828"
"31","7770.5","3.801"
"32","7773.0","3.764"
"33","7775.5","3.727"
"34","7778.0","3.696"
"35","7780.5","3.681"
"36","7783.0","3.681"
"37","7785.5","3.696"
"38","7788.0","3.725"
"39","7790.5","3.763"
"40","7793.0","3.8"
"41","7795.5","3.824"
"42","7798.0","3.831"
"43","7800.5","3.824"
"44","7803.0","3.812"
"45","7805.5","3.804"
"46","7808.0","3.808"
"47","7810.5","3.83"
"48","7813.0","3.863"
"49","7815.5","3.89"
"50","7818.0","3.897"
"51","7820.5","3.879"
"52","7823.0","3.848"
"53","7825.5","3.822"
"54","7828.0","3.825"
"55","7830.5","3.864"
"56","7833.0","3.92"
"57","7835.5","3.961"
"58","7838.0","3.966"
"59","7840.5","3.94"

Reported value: 3.76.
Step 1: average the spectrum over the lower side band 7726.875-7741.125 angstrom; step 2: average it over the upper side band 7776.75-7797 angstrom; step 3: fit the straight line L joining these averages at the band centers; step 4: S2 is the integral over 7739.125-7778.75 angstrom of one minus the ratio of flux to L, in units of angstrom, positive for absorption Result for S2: 1.0 angstrom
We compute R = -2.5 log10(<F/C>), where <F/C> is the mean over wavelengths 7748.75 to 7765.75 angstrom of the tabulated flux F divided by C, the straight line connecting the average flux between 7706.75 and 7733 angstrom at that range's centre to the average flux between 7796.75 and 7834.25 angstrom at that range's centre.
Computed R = 0.04 mag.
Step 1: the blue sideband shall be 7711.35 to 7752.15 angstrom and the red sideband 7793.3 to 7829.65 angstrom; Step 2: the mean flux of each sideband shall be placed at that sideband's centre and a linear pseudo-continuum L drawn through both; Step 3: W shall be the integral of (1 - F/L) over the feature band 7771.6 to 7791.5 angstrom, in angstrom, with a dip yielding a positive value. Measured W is 0.9 angstrom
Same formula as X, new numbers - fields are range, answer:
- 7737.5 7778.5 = 3.79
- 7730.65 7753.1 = 3.83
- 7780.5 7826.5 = 3.81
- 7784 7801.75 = 3.78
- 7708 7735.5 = 4.09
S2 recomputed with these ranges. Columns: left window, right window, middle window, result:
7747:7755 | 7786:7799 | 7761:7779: -0.1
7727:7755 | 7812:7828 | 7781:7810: 0.7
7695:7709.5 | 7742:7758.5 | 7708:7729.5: -1.5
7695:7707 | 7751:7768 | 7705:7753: -1.5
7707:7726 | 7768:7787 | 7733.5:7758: 0.5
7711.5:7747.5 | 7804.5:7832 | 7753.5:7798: 1.6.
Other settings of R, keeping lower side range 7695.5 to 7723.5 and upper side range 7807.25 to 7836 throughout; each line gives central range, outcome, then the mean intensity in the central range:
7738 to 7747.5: 0.05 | 3.74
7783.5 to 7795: 0.04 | 3.75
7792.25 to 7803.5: 0.02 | 3.82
